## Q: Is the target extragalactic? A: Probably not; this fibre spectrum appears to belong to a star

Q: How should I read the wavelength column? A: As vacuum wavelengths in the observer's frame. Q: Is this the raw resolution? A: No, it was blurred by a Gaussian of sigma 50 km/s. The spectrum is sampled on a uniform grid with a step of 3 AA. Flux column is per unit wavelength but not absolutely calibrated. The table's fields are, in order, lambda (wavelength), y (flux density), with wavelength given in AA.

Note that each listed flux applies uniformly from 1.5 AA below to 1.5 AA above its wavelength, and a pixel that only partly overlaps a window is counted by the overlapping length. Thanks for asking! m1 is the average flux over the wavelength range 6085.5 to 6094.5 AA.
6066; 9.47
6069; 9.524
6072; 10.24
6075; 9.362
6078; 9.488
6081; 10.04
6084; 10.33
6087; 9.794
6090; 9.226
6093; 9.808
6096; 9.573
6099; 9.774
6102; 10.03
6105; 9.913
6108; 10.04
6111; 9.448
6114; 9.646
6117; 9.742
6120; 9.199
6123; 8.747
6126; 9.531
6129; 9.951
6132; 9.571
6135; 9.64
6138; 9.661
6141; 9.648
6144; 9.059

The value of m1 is 9.61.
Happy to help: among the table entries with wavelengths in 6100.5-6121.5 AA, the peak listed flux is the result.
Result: 10.04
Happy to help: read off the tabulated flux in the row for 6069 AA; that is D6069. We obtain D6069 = 9.524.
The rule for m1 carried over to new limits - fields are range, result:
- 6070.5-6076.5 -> 9.8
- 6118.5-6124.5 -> 8.97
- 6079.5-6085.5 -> 10.2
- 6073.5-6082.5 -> 9.63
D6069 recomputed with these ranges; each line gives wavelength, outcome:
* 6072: 10.24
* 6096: 9.573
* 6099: 9.774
